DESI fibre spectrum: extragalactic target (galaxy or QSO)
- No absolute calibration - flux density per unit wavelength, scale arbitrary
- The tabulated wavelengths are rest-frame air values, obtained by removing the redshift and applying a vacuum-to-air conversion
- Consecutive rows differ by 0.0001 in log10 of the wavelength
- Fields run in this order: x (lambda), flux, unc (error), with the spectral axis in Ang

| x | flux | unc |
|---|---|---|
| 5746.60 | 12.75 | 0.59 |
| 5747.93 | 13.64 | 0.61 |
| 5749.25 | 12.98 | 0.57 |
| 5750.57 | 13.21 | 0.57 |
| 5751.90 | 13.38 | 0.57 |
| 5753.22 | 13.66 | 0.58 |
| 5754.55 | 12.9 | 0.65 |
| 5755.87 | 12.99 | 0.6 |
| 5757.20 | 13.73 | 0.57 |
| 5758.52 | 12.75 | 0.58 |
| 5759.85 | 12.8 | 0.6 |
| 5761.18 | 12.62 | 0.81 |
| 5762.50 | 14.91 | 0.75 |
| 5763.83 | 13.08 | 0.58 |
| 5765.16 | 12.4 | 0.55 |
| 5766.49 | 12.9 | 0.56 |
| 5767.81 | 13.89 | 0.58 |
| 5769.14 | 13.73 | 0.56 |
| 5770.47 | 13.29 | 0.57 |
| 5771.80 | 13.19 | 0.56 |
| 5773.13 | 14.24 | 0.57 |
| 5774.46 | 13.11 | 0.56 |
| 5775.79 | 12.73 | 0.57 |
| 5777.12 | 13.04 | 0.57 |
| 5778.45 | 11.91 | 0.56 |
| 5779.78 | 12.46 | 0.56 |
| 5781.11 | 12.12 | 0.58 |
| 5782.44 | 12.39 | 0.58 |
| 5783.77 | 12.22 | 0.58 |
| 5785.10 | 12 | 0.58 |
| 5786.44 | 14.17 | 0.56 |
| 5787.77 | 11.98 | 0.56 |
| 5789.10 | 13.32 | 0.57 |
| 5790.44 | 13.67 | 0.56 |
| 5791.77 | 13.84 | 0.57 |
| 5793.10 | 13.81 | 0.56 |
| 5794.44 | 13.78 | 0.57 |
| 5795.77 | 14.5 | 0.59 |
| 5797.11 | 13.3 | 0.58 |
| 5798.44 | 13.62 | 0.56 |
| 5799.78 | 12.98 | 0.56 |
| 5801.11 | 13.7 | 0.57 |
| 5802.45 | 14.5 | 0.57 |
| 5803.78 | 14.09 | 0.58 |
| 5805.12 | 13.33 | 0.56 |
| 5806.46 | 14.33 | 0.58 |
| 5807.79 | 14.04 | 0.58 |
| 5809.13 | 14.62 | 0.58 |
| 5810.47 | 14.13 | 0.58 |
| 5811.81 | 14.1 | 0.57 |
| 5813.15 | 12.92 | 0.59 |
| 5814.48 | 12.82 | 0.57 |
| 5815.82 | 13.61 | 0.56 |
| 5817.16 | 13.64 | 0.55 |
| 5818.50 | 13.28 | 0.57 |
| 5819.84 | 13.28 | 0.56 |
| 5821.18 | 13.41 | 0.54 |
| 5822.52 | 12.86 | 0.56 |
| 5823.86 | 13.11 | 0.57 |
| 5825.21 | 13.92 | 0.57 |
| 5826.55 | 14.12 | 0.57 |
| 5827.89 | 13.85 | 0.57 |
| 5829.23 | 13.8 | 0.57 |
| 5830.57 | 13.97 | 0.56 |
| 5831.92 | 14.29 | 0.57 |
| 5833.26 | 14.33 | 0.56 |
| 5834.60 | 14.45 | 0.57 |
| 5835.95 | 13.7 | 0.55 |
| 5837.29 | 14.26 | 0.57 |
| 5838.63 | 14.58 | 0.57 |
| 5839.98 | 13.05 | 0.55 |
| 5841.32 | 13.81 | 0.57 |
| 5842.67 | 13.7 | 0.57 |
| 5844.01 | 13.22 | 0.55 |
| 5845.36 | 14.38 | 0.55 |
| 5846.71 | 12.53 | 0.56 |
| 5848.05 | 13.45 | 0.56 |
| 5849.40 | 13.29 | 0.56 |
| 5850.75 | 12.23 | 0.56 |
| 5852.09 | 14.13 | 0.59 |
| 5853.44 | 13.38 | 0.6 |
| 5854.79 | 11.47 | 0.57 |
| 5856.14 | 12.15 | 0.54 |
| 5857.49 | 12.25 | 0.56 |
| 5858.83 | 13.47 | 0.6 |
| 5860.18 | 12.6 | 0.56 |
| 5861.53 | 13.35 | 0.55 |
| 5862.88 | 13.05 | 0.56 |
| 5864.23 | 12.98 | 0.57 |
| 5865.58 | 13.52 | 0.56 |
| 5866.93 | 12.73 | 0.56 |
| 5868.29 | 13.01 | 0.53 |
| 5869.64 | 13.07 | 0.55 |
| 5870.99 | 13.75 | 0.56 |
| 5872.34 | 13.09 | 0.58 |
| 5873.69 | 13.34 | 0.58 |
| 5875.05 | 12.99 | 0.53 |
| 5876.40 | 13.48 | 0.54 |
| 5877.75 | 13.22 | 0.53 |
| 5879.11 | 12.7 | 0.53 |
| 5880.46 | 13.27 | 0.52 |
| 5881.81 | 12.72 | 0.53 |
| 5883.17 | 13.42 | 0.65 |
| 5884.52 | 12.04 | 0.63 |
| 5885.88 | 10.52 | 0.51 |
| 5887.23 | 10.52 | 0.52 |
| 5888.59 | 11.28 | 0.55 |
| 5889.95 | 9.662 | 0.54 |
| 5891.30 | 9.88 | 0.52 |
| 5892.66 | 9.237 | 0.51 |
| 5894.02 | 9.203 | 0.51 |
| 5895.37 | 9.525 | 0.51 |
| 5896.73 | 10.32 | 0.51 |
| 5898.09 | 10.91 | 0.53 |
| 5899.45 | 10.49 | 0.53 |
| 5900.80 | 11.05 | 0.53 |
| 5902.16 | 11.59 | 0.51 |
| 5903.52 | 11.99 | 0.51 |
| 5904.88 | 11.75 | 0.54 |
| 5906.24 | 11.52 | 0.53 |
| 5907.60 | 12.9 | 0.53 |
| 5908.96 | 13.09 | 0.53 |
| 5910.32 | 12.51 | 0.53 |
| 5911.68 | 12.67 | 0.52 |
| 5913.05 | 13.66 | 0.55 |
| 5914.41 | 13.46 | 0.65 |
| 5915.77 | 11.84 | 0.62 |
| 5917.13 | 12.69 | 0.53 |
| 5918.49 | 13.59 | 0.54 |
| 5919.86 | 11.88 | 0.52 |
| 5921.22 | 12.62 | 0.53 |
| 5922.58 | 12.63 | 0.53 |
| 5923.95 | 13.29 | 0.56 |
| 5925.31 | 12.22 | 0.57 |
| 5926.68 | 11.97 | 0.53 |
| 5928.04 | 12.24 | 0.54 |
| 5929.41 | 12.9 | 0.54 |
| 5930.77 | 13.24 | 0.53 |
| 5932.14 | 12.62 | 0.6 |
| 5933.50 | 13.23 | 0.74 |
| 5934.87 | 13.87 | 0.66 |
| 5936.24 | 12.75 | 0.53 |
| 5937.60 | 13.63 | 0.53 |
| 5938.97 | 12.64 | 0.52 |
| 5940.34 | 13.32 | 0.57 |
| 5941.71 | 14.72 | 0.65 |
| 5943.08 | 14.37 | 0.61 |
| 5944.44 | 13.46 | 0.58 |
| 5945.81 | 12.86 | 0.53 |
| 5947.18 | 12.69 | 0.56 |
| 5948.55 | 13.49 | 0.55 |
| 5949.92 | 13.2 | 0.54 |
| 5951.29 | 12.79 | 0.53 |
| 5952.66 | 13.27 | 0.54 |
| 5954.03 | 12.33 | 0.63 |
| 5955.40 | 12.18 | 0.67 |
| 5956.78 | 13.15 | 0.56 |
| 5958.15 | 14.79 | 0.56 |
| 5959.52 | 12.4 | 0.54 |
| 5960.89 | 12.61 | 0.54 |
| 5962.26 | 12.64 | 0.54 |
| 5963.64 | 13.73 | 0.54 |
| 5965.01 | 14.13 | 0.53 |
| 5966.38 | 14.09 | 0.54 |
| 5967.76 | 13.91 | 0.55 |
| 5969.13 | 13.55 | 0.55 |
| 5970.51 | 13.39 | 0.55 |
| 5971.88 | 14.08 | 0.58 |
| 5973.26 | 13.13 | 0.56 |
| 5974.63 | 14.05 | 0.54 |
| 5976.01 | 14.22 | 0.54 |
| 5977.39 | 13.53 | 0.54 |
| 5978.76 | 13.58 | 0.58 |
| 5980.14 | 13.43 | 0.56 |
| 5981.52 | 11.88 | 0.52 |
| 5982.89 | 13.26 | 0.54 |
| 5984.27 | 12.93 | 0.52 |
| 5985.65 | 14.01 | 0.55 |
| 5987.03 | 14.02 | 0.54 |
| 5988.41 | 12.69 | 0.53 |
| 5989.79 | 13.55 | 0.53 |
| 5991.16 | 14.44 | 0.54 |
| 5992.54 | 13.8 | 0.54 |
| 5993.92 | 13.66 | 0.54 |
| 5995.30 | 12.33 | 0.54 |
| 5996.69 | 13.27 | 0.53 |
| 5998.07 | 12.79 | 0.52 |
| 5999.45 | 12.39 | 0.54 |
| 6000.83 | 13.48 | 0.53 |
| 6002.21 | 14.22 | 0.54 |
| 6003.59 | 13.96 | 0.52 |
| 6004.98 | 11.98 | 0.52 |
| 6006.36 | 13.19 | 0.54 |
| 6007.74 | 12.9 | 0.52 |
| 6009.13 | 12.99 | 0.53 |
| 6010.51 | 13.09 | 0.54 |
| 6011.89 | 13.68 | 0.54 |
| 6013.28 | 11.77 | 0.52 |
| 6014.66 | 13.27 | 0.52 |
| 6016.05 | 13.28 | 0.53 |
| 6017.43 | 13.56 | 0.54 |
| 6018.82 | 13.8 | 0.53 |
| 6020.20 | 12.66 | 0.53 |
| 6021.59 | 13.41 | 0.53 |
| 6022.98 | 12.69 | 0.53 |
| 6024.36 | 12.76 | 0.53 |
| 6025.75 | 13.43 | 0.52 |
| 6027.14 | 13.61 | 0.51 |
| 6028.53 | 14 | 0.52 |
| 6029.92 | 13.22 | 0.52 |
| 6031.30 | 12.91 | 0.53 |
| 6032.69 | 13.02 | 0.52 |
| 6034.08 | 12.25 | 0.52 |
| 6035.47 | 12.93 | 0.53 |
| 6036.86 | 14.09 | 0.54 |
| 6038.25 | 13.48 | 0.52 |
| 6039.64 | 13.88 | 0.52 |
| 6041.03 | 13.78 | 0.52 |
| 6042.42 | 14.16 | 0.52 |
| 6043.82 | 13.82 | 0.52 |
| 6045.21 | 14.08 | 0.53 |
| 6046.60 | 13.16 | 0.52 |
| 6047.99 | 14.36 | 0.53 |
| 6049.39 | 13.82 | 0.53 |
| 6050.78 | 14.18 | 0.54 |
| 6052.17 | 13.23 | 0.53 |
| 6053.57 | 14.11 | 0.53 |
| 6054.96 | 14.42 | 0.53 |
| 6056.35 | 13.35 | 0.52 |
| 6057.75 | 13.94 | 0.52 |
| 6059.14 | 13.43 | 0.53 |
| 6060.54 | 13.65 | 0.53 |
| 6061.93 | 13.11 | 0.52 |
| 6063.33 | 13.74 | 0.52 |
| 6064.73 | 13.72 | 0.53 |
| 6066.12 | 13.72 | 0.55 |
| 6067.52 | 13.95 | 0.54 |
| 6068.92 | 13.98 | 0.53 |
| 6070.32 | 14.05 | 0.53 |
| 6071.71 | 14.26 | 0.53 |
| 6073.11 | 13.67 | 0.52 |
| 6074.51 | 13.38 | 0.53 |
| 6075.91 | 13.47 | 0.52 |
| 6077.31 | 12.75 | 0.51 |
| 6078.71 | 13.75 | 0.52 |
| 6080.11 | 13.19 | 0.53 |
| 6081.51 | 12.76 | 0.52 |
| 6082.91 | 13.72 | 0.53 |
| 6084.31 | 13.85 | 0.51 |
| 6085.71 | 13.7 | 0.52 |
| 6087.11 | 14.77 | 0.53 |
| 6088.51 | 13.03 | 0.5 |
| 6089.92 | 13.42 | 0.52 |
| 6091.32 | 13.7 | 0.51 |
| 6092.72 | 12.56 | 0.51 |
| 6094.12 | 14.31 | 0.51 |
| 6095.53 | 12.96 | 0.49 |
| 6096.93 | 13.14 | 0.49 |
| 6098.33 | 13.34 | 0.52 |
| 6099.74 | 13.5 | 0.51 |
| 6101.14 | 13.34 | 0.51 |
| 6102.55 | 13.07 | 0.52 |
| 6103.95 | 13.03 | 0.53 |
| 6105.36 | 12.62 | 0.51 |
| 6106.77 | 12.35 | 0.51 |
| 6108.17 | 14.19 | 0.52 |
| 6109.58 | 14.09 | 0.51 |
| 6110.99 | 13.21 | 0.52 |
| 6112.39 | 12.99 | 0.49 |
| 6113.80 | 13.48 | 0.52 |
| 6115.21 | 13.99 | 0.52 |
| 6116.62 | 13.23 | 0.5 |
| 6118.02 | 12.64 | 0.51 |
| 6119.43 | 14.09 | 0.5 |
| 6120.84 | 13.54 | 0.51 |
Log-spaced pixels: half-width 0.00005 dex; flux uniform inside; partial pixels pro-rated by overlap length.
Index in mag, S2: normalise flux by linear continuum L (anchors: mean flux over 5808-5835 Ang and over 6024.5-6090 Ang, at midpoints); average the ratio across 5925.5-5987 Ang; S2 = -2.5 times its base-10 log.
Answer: 0.03 mag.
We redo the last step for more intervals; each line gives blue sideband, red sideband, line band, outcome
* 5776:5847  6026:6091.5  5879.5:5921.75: 0.16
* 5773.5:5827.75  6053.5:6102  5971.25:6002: 0.01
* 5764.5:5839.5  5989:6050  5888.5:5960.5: 0.09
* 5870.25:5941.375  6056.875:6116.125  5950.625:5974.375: -0.06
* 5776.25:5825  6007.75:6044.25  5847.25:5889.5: 0.05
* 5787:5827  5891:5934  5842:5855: -0.02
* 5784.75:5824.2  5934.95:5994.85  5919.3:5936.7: 0.06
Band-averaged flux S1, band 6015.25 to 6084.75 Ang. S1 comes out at 13.5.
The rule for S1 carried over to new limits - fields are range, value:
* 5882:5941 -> 12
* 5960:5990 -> 13.5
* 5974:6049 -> 13.3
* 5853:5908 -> 12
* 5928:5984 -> 13.3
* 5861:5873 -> 13.2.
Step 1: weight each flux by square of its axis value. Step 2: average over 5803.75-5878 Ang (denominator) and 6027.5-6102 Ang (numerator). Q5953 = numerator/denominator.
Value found 1.09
